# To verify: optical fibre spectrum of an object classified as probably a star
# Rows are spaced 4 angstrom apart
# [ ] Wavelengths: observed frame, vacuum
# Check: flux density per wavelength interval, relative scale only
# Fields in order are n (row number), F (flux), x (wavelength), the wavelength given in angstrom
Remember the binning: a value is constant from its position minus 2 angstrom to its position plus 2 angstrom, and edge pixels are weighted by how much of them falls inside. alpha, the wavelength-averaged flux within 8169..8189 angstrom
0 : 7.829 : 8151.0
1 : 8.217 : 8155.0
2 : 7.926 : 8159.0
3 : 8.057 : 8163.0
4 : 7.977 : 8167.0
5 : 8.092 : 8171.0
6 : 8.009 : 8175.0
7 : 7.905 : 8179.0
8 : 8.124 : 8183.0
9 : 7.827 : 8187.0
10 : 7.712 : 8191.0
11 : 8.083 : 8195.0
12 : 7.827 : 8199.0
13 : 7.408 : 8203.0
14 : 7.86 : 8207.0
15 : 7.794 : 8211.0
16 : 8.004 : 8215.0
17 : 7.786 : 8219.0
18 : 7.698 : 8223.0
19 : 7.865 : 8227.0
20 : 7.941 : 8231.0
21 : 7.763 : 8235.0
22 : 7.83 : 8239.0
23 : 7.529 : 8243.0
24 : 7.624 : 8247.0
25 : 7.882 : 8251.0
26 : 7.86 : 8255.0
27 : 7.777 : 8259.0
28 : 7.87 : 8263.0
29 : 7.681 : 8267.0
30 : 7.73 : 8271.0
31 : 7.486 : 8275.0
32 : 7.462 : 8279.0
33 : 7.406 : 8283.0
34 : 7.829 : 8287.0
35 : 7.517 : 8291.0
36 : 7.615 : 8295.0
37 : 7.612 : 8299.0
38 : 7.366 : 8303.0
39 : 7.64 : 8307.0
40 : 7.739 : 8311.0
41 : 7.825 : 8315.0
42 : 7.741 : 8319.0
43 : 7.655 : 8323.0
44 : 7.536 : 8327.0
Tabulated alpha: 7.99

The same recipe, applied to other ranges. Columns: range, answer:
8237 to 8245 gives 7.68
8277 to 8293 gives 7.55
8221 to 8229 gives 7.78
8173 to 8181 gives 7.96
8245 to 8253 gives 7.75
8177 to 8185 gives 8.01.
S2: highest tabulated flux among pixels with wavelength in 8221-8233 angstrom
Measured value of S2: 7.941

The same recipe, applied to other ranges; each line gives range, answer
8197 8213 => 7.86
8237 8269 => 7.882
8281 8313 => 7.829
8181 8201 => 8.124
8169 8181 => 8.092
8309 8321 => 7.825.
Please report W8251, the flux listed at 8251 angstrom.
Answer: 7.882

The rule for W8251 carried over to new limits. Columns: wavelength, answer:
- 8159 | 7.926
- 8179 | 7.905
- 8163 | 8.057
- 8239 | 7.83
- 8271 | 7.73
